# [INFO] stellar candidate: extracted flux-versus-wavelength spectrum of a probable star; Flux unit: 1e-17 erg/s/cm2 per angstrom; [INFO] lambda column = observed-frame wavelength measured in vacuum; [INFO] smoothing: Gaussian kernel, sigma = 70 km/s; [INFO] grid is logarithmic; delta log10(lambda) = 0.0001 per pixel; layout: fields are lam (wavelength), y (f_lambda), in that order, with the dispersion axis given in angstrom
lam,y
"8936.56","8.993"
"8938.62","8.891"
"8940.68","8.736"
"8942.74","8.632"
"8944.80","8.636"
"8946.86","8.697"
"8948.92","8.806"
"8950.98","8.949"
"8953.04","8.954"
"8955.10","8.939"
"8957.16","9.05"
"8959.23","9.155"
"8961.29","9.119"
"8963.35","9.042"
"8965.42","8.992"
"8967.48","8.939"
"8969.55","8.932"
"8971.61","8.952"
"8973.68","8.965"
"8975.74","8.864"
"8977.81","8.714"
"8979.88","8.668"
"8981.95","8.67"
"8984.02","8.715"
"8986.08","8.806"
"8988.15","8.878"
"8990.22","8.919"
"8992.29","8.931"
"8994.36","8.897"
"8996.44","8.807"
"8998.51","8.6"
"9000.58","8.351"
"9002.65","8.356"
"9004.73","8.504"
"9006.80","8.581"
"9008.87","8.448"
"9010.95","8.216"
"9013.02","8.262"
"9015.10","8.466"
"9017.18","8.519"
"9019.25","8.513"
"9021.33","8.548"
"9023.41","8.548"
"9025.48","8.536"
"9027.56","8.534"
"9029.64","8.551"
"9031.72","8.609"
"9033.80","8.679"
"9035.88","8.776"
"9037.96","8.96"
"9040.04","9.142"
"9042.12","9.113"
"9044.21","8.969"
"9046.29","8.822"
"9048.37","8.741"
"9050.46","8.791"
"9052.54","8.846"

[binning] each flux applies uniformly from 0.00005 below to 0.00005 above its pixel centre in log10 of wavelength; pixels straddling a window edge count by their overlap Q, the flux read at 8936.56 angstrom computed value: 8.993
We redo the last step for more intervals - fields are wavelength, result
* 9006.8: 8.581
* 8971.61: 8.952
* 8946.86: 8.697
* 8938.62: 8.891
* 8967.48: 8.939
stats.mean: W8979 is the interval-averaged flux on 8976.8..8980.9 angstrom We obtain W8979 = 8.69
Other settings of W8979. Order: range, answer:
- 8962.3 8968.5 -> 8.99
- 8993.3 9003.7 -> 8.6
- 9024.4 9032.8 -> 8.56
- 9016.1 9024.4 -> 8.53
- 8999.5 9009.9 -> 8.45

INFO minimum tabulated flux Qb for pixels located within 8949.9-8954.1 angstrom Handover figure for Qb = 8.949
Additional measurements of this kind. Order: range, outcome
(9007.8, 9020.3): 8.216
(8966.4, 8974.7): 8.932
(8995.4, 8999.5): 8.6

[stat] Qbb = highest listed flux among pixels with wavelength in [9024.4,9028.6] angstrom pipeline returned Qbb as 8.536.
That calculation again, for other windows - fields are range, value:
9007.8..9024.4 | 8.548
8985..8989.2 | 8.878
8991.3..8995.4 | 8.931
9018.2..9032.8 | 8.609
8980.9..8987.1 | 8.806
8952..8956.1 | 8.954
